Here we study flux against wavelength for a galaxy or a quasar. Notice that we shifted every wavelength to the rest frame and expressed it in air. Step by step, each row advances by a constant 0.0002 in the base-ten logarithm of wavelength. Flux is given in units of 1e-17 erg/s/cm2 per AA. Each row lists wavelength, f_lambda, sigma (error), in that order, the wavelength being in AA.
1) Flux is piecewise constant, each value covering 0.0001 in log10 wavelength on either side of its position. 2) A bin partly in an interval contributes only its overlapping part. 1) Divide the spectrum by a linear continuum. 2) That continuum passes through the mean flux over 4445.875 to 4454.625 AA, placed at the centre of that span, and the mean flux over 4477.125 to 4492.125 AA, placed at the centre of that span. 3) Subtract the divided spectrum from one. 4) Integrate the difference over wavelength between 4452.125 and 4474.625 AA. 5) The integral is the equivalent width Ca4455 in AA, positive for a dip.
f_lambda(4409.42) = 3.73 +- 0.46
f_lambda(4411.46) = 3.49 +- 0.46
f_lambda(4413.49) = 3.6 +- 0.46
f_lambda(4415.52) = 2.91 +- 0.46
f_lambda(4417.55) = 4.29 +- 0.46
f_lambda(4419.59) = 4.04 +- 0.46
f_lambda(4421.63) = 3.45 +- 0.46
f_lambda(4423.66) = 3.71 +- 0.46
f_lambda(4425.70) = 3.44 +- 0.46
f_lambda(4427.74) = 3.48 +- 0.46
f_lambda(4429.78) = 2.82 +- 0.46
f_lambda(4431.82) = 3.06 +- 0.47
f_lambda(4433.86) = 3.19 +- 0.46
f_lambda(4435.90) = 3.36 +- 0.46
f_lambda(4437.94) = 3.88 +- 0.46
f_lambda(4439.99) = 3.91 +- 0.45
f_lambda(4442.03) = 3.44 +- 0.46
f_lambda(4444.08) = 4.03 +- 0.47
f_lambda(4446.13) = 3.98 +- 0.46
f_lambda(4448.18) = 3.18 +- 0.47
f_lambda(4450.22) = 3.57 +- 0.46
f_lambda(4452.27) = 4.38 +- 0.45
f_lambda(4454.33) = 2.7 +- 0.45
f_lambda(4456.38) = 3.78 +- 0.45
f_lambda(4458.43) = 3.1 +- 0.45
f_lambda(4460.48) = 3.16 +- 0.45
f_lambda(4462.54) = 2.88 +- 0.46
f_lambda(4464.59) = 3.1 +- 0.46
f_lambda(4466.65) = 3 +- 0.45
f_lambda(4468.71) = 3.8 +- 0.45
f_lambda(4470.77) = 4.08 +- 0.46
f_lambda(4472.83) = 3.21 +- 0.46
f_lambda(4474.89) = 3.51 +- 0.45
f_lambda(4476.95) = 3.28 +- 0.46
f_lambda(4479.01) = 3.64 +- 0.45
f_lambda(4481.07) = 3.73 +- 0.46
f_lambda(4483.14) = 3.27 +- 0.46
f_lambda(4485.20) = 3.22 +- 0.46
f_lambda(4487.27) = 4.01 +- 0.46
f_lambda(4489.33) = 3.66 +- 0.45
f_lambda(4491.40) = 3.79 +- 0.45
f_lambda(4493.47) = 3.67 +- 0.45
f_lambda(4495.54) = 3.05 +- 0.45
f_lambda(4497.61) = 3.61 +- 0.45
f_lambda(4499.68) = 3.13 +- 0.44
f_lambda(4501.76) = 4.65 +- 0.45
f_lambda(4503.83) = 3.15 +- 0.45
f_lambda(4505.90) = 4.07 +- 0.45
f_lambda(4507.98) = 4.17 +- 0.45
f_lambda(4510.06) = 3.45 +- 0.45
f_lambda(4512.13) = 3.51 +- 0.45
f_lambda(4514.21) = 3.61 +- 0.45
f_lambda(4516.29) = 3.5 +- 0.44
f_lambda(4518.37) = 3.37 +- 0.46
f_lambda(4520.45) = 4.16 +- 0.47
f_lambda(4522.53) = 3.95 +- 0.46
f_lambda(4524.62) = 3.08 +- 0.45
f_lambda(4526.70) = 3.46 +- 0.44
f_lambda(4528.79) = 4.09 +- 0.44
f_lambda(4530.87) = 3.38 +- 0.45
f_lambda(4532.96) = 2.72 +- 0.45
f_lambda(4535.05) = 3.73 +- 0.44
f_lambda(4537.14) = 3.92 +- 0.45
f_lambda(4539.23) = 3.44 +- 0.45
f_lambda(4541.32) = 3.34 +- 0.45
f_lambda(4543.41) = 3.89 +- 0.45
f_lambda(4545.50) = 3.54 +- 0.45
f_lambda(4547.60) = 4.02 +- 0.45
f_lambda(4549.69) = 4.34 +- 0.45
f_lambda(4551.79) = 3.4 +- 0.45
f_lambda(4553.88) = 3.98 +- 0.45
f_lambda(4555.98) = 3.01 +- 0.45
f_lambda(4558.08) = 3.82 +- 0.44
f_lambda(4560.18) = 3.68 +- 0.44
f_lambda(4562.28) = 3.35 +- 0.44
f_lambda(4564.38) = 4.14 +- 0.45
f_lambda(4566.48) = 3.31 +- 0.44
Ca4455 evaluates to 1.6 AA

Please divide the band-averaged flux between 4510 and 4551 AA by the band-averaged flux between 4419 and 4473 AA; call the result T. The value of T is 1.05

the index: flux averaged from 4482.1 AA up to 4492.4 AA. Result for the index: 3.59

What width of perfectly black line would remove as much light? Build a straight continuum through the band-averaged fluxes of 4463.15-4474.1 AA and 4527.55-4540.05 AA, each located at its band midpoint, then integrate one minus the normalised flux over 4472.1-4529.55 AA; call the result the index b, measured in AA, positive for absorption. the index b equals -2.1 AA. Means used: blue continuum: 3.42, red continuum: 3.55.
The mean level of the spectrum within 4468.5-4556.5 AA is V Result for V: 3.62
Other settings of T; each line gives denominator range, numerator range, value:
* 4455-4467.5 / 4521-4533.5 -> 1.11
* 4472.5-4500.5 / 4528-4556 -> 1.04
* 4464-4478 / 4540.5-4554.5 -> 1.10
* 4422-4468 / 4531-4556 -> 1.06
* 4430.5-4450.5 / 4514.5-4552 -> 1.02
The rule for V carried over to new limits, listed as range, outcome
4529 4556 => 3.63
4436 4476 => 3.51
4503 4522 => 3.68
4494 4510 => 3.67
